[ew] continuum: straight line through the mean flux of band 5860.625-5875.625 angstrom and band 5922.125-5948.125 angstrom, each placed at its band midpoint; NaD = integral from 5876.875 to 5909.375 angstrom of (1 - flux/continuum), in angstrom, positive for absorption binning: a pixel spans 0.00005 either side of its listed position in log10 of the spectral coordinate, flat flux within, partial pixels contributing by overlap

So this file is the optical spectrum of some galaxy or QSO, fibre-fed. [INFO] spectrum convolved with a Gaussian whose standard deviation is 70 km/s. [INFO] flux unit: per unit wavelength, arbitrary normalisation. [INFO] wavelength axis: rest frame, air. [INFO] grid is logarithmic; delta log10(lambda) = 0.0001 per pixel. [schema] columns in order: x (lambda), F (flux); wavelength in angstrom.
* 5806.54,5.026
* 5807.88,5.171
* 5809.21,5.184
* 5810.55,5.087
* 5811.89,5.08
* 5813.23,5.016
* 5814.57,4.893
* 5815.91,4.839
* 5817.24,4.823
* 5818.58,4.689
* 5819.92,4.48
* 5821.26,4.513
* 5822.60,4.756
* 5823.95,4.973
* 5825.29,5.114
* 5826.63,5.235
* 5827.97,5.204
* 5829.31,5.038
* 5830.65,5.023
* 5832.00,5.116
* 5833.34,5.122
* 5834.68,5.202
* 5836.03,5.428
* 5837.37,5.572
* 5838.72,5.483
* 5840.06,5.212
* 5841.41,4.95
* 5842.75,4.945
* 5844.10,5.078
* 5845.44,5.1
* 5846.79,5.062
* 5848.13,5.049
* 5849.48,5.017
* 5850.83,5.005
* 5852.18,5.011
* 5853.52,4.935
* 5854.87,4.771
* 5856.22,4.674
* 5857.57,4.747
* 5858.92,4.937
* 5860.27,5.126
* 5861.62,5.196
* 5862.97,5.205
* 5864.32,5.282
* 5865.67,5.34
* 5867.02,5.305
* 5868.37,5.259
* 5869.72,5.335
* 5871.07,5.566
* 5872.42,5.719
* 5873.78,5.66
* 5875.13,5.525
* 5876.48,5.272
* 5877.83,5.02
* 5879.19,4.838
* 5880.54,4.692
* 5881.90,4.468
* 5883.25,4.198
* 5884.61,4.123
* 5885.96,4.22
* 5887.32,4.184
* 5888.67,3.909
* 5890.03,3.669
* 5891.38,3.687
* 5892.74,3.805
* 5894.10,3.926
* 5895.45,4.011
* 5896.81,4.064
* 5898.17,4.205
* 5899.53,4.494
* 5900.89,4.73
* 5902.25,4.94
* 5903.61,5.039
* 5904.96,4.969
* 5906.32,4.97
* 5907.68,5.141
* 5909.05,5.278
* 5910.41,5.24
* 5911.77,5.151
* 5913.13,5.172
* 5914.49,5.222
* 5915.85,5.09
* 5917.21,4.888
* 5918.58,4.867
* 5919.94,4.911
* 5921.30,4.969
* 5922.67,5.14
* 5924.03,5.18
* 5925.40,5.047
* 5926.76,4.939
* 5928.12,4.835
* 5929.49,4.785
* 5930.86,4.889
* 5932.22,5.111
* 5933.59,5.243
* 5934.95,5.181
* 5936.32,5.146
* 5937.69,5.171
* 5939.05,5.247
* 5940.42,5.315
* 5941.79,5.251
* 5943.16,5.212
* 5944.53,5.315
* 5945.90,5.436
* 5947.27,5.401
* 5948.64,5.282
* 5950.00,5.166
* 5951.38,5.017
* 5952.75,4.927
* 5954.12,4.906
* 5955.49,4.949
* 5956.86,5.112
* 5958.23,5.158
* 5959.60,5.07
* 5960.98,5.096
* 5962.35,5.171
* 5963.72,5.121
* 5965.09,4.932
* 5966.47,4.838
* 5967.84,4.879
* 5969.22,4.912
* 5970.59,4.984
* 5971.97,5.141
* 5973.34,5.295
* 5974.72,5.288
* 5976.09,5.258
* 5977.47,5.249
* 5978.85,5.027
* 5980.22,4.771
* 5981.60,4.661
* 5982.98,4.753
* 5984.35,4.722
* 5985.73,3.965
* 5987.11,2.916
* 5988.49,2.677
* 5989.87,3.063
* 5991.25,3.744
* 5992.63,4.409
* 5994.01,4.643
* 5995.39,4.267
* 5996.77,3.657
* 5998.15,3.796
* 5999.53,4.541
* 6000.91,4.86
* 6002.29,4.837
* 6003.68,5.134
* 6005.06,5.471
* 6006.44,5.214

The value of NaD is 5.3 angstrom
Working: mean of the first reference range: 5.39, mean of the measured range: 4.44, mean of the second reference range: 5.15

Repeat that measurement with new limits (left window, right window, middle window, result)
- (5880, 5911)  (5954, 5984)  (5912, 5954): -3.3 angstrom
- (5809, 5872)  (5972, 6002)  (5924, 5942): -1.8 angstrom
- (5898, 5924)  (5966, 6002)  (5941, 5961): -1.9 angstrom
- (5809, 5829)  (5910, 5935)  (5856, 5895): 1.6 angstrom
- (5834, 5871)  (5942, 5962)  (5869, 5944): 4.2 angstrom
